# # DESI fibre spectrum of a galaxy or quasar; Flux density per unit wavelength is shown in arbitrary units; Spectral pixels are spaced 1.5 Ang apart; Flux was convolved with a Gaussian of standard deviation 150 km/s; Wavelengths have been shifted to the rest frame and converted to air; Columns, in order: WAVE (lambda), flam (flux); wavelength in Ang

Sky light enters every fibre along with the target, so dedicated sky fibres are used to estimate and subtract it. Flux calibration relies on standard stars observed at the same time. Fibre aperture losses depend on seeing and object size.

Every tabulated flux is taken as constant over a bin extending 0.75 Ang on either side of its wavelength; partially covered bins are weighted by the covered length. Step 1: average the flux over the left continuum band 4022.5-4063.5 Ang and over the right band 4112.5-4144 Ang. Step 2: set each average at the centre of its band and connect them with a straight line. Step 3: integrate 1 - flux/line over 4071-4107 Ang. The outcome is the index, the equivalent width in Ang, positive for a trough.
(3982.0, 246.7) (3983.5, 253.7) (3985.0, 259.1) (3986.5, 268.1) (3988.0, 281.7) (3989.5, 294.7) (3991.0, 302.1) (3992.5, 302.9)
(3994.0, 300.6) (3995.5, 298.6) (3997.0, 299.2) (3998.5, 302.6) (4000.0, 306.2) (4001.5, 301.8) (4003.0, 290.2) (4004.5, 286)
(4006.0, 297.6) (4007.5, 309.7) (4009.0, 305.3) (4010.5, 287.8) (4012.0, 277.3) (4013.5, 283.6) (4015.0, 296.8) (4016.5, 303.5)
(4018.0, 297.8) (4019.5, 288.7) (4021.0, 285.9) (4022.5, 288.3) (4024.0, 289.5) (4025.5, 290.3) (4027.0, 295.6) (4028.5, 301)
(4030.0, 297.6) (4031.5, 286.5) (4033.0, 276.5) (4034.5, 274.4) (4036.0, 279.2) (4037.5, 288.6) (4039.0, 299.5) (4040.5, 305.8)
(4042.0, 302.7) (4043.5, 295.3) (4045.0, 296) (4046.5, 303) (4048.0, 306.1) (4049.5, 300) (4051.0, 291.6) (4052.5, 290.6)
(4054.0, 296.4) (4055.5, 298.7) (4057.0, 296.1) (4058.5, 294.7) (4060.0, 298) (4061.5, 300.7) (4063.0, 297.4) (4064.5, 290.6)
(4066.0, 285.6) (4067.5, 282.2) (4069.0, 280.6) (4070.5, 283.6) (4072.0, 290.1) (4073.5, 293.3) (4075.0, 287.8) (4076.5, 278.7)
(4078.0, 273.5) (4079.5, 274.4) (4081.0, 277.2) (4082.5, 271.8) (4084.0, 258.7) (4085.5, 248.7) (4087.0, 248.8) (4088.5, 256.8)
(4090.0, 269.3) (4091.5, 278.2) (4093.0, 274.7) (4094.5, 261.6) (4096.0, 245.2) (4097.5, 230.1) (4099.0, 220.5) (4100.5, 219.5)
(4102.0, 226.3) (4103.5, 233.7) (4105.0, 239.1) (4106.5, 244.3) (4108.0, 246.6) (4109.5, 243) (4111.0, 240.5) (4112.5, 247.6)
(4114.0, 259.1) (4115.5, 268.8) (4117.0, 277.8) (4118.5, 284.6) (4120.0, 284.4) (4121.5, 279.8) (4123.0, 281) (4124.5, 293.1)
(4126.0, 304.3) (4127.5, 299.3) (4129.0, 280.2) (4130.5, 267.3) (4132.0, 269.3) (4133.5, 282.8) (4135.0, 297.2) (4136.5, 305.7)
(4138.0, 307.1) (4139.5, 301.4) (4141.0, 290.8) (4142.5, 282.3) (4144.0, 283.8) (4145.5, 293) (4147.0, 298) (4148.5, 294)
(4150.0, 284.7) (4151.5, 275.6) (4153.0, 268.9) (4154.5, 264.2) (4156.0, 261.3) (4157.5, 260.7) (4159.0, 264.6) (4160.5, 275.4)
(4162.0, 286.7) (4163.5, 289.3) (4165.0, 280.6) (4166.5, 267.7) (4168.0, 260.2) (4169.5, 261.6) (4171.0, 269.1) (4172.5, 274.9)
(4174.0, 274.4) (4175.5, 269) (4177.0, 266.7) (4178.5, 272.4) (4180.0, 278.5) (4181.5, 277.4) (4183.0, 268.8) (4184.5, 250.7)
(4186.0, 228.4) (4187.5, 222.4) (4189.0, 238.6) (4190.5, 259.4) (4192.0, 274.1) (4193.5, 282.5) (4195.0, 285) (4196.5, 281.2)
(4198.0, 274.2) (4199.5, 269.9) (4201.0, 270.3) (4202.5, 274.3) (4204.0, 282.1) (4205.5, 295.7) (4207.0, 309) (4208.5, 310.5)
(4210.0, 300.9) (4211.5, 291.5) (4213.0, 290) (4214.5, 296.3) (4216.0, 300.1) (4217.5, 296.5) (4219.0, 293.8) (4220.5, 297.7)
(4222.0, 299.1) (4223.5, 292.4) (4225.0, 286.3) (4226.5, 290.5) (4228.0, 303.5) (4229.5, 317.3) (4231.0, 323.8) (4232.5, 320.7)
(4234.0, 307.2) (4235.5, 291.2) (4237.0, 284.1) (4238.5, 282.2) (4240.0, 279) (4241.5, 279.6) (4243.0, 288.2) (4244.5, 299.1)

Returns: 3.81 Ang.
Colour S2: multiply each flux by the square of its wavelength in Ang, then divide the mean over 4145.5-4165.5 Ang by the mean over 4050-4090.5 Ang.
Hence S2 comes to 1.03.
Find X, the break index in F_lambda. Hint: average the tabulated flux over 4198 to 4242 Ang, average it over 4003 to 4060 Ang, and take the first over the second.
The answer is 1.00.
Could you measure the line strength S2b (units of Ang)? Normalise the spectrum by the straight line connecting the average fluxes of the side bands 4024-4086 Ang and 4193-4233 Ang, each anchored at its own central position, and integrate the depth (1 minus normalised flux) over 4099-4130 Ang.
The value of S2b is 3.1 Ang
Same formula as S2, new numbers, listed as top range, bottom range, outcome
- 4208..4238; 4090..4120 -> 1.26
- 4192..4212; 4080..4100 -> 1.18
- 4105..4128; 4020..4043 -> 0.96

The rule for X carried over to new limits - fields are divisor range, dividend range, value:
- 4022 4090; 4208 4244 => 1.03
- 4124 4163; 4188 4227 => 1.01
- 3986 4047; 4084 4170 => 0.92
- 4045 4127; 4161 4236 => 1.03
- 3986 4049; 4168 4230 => 0.95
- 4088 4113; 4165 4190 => 1.07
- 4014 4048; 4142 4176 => 0.94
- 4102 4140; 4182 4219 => 1.02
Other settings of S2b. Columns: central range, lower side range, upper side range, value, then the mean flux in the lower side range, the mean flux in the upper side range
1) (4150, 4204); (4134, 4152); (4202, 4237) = 4.9 Ang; 293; 299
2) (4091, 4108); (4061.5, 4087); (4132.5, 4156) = 2.4 Ang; 279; 288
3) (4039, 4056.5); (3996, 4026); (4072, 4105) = -1.3 Ang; 294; 259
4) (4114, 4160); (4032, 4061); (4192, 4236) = 1.7 Ang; 294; 294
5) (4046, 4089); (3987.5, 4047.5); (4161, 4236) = 0.9 Ang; 294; 282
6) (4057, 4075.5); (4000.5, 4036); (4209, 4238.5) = 0.2 Ang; 292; 299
